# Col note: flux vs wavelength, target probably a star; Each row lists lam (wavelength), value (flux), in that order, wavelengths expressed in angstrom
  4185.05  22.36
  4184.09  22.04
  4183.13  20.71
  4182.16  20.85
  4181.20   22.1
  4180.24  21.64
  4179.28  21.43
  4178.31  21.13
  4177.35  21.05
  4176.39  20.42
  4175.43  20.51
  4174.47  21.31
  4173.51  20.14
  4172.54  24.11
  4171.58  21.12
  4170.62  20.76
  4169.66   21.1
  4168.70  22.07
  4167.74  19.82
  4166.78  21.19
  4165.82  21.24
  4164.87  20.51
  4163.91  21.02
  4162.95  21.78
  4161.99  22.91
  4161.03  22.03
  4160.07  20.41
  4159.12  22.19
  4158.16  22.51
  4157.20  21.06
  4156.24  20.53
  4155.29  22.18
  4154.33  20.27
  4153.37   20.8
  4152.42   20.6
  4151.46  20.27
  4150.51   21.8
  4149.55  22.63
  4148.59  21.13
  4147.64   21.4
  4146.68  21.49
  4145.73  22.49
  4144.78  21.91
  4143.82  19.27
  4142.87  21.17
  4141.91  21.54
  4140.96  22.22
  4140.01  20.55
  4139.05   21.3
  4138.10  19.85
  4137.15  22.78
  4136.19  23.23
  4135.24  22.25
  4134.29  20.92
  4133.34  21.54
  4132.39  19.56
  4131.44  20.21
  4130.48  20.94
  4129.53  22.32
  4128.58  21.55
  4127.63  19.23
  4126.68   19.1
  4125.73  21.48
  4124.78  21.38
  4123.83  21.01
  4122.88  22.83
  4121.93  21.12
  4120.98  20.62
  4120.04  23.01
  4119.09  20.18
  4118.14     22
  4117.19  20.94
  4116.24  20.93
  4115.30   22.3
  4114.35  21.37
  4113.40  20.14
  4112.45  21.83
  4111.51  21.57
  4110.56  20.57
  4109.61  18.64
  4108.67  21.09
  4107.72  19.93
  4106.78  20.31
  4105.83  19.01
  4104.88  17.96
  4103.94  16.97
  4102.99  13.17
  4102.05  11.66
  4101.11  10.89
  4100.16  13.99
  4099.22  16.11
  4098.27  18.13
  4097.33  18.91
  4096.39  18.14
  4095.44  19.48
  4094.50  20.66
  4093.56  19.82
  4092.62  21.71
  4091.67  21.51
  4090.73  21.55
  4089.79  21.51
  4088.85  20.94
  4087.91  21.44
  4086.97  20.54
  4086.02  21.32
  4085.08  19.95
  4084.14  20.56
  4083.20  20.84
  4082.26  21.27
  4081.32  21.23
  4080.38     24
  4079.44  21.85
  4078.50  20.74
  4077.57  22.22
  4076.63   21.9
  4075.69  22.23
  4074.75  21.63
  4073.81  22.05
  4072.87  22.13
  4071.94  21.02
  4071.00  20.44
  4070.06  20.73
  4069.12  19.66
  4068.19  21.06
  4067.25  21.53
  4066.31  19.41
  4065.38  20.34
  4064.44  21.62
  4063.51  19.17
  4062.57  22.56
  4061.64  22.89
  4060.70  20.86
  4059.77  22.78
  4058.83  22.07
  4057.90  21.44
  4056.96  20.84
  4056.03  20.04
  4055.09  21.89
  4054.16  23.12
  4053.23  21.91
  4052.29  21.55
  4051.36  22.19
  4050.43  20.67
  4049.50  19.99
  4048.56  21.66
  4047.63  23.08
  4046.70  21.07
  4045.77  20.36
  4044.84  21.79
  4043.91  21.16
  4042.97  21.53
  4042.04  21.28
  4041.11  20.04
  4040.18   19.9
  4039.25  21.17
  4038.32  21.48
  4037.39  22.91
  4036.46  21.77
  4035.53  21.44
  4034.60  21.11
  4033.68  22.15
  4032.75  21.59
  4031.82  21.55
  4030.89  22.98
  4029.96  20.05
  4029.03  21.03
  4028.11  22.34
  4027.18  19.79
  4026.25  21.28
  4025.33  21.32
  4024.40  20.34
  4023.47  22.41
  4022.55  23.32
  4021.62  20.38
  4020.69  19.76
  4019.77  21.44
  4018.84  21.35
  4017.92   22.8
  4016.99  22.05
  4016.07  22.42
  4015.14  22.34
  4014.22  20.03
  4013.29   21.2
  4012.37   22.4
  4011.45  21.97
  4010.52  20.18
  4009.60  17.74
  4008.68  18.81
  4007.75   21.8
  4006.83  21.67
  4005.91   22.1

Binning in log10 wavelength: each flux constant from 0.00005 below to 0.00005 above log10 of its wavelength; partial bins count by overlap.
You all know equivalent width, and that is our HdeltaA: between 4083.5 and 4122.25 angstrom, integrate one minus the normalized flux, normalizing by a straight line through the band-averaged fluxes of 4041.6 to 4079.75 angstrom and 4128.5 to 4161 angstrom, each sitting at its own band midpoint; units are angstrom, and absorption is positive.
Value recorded 3.2 angstrom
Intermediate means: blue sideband 21.4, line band 19.6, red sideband 21.3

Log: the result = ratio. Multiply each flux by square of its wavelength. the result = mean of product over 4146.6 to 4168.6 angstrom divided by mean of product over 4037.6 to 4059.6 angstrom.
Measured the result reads 1.05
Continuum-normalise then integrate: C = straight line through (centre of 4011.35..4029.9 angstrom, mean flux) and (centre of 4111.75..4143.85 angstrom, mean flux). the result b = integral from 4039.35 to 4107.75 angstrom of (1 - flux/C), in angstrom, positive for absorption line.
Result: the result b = 3.01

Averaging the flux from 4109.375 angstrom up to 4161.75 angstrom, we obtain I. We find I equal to 21.2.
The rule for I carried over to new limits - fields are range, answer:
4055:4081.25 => 21.4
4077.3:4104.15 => 19.3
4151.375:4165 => 21.3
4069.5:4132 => 20.2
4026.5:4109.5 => 20.6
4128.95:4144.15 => 21.2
